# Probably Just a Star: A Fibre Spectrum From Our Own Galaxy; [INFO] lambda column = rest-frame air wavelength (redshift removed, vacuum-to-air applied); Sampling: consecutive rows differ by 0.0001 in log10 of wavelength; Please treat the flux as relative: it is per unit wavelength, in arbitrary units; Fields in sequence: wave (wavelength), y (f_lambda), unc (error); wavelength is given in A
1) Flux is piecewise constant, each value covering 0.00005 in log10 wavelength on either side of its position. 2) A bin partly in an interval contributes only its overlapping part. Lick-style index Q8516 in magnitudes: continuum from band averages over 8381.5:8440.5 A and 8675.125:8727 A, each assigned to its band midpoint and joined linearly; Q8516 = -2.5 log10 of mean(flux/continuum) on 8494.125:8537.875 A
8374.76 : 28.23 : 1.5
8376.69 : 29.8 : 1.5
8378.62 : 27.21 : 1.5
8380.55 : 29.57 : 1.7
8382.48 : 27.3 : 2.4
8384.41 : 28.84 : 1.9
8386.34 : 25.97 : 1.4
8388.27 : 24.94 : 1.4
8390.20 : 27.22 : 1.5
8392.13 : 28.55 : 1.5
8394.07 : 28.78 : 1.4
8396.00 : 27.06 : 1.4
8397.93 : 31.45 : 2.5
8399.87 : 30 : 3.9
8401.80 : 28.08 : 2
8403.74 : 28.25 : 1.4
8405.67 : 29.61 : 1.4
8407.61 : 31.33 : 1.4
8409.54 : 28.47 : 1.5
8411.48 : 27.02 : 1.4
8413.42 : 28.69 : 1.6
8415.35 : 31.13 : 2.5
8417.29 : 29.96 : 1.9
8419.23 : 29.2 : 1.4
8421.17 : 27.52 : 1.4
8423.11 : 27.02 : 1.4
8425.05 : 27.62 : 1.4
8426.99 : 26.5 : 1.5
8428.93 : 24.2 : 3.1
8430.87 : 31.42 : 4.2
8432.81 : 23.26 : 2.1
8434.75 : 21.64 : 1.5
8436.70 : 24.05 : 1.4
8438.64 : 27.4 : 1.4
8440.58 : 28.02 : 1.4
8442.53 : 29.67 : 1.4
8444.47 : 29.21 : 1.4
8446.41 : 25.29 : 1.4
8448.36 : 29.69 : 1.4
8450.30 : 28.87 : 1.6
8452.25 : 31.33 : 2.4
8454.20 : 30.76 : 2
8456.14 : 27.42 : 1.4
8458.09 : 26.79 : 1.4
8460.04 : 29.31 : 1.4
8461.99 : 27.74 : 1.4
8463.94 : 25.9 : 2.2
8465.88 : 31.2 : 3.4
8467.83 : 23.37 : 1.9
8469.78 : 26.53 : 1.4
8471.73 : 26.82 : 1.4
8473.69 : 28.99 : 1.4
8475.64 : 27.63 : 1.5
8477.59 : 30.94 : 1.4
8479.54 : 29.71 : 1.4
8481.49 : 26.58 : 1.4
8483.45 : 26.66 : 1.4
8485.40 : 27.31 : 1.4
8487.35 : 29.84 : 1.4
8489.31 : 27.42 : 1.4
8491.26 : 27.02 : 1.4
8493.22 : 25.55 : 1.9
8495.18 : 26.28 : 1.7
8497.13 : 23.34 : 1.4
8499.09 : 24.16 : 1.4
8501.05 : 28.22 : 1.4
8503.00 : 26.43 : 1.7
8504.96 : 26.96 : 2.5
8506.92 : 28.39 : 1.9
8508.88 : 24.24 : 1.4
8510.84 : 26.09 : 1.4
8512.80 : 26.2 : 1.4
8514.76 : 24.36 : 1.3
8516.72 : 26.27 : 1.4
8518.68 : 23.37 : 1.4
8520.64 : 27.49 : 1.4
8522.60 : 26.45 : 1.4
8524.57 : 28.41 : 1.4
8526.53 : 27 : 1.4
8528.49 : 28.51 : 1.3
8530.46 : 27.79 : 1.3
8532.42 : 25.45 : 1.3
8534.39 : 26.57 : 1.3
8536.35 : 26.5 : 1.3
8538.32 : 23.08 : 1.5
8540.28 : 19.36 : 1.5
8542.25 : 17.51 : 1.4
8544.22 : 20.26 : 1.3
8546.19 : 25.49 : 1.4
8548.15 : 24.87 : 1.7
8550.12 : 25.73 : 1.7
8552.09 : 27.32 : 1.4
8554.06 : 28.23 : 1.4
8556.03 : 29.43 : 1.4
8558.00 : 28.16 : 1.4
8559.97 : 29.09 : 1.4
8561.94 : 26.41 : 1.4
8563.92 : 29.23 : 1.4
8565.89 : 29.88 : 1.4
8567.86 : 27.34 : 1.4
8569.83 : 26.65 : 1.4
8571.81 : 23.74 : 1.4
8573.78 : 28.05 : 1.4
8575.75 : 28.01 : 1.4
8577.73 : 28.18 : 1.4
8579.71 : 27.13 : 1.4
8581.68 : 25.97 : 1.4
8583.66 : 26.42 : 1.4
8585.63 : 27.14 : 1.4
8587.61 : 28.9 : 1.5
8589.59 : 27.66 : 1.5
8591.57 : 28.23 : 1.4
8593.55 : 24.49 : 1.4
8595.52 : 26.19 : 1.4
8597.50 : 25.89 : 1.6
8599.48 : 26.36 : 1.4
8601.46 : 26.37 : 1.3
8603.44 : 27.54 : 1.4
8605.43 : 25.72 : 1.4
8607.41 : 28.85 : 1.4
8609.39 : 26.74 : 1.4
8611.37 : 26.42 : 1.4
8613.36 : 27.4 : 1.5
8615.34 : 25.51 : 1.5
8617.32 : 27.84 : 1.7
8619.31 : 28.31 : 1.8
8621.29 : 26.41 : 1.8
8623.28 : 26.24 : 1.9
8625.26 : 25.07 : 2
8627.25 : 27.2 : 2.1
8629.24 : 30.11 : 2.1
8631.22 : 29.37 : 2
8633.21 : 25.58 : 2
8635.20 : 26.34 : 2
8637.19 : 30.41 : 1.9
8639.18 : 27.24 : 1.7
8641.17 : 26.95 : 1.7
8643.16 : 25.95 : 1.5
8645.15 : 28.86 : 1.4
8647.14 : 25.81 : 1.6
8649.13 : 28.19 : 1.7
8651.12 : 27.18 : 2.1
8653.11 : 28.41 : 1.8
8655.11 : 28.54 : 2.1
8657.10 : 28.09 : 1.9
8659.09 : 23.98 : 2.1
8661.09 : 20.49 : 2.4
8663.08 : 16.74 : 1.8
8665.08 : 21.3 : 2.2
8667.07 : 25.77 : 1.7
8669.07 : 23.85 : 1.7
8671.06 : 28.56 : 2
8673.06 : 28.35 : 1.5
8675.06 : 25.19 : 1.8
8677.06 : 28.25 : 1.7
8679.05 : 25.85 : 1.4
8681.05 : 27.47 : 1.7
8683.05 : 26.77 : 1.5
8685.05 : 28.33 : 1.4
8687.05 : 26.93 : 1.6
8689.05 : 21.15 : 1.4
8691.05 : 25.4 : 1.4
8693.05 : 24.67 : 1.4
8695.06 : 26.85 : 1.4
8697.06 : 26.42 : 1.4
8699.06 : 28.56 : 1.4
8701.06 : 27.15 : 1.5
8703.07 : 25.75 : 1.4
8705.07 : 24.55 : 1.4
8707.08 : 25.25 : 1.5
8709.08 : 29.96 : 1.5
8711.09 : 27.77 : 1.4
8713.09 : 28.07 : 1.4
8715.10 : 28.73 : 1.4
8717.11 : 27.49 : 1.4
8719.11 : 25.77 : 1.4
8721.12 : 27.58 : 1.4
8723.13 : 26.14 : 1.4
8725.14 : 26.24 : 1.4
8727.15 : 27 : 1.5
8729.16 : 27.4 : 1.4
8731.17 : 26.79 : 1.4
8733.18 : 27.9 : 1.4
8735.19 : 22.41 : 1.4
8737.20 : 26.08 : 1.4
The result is 0.045 mag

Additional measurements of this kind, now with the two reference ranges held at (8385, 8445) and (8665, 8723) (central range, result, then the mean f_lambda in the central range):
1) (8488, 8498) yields 0.057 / 26.1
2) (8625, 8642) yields -0.034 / 27.7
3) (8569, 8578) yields 0.012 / 26.8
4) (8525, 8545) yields 0.123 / 24.4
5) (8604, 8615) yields 0.000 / 26.9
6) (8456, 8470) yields 0.012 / 27.3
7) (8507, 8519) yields 0.081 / 25.4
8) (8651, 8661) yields 0.004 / 26.6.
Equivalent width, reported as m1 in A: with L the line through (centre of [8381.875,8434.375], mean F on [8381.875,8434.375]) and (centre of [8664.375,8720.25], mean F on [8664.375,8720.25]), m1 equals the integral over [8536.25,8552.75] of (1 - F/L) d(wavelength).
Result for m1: 2.5 A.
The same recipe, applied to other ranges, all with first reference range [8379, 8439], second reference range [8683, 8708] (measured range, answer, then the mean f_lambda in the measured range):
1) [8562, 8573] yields -0.2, 27.3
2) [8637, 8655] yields -0.9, 27.6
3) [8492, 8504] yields 0.7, 25.7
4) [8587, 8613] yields -0.3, 26.9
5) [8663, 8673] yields 0.7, 24.3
